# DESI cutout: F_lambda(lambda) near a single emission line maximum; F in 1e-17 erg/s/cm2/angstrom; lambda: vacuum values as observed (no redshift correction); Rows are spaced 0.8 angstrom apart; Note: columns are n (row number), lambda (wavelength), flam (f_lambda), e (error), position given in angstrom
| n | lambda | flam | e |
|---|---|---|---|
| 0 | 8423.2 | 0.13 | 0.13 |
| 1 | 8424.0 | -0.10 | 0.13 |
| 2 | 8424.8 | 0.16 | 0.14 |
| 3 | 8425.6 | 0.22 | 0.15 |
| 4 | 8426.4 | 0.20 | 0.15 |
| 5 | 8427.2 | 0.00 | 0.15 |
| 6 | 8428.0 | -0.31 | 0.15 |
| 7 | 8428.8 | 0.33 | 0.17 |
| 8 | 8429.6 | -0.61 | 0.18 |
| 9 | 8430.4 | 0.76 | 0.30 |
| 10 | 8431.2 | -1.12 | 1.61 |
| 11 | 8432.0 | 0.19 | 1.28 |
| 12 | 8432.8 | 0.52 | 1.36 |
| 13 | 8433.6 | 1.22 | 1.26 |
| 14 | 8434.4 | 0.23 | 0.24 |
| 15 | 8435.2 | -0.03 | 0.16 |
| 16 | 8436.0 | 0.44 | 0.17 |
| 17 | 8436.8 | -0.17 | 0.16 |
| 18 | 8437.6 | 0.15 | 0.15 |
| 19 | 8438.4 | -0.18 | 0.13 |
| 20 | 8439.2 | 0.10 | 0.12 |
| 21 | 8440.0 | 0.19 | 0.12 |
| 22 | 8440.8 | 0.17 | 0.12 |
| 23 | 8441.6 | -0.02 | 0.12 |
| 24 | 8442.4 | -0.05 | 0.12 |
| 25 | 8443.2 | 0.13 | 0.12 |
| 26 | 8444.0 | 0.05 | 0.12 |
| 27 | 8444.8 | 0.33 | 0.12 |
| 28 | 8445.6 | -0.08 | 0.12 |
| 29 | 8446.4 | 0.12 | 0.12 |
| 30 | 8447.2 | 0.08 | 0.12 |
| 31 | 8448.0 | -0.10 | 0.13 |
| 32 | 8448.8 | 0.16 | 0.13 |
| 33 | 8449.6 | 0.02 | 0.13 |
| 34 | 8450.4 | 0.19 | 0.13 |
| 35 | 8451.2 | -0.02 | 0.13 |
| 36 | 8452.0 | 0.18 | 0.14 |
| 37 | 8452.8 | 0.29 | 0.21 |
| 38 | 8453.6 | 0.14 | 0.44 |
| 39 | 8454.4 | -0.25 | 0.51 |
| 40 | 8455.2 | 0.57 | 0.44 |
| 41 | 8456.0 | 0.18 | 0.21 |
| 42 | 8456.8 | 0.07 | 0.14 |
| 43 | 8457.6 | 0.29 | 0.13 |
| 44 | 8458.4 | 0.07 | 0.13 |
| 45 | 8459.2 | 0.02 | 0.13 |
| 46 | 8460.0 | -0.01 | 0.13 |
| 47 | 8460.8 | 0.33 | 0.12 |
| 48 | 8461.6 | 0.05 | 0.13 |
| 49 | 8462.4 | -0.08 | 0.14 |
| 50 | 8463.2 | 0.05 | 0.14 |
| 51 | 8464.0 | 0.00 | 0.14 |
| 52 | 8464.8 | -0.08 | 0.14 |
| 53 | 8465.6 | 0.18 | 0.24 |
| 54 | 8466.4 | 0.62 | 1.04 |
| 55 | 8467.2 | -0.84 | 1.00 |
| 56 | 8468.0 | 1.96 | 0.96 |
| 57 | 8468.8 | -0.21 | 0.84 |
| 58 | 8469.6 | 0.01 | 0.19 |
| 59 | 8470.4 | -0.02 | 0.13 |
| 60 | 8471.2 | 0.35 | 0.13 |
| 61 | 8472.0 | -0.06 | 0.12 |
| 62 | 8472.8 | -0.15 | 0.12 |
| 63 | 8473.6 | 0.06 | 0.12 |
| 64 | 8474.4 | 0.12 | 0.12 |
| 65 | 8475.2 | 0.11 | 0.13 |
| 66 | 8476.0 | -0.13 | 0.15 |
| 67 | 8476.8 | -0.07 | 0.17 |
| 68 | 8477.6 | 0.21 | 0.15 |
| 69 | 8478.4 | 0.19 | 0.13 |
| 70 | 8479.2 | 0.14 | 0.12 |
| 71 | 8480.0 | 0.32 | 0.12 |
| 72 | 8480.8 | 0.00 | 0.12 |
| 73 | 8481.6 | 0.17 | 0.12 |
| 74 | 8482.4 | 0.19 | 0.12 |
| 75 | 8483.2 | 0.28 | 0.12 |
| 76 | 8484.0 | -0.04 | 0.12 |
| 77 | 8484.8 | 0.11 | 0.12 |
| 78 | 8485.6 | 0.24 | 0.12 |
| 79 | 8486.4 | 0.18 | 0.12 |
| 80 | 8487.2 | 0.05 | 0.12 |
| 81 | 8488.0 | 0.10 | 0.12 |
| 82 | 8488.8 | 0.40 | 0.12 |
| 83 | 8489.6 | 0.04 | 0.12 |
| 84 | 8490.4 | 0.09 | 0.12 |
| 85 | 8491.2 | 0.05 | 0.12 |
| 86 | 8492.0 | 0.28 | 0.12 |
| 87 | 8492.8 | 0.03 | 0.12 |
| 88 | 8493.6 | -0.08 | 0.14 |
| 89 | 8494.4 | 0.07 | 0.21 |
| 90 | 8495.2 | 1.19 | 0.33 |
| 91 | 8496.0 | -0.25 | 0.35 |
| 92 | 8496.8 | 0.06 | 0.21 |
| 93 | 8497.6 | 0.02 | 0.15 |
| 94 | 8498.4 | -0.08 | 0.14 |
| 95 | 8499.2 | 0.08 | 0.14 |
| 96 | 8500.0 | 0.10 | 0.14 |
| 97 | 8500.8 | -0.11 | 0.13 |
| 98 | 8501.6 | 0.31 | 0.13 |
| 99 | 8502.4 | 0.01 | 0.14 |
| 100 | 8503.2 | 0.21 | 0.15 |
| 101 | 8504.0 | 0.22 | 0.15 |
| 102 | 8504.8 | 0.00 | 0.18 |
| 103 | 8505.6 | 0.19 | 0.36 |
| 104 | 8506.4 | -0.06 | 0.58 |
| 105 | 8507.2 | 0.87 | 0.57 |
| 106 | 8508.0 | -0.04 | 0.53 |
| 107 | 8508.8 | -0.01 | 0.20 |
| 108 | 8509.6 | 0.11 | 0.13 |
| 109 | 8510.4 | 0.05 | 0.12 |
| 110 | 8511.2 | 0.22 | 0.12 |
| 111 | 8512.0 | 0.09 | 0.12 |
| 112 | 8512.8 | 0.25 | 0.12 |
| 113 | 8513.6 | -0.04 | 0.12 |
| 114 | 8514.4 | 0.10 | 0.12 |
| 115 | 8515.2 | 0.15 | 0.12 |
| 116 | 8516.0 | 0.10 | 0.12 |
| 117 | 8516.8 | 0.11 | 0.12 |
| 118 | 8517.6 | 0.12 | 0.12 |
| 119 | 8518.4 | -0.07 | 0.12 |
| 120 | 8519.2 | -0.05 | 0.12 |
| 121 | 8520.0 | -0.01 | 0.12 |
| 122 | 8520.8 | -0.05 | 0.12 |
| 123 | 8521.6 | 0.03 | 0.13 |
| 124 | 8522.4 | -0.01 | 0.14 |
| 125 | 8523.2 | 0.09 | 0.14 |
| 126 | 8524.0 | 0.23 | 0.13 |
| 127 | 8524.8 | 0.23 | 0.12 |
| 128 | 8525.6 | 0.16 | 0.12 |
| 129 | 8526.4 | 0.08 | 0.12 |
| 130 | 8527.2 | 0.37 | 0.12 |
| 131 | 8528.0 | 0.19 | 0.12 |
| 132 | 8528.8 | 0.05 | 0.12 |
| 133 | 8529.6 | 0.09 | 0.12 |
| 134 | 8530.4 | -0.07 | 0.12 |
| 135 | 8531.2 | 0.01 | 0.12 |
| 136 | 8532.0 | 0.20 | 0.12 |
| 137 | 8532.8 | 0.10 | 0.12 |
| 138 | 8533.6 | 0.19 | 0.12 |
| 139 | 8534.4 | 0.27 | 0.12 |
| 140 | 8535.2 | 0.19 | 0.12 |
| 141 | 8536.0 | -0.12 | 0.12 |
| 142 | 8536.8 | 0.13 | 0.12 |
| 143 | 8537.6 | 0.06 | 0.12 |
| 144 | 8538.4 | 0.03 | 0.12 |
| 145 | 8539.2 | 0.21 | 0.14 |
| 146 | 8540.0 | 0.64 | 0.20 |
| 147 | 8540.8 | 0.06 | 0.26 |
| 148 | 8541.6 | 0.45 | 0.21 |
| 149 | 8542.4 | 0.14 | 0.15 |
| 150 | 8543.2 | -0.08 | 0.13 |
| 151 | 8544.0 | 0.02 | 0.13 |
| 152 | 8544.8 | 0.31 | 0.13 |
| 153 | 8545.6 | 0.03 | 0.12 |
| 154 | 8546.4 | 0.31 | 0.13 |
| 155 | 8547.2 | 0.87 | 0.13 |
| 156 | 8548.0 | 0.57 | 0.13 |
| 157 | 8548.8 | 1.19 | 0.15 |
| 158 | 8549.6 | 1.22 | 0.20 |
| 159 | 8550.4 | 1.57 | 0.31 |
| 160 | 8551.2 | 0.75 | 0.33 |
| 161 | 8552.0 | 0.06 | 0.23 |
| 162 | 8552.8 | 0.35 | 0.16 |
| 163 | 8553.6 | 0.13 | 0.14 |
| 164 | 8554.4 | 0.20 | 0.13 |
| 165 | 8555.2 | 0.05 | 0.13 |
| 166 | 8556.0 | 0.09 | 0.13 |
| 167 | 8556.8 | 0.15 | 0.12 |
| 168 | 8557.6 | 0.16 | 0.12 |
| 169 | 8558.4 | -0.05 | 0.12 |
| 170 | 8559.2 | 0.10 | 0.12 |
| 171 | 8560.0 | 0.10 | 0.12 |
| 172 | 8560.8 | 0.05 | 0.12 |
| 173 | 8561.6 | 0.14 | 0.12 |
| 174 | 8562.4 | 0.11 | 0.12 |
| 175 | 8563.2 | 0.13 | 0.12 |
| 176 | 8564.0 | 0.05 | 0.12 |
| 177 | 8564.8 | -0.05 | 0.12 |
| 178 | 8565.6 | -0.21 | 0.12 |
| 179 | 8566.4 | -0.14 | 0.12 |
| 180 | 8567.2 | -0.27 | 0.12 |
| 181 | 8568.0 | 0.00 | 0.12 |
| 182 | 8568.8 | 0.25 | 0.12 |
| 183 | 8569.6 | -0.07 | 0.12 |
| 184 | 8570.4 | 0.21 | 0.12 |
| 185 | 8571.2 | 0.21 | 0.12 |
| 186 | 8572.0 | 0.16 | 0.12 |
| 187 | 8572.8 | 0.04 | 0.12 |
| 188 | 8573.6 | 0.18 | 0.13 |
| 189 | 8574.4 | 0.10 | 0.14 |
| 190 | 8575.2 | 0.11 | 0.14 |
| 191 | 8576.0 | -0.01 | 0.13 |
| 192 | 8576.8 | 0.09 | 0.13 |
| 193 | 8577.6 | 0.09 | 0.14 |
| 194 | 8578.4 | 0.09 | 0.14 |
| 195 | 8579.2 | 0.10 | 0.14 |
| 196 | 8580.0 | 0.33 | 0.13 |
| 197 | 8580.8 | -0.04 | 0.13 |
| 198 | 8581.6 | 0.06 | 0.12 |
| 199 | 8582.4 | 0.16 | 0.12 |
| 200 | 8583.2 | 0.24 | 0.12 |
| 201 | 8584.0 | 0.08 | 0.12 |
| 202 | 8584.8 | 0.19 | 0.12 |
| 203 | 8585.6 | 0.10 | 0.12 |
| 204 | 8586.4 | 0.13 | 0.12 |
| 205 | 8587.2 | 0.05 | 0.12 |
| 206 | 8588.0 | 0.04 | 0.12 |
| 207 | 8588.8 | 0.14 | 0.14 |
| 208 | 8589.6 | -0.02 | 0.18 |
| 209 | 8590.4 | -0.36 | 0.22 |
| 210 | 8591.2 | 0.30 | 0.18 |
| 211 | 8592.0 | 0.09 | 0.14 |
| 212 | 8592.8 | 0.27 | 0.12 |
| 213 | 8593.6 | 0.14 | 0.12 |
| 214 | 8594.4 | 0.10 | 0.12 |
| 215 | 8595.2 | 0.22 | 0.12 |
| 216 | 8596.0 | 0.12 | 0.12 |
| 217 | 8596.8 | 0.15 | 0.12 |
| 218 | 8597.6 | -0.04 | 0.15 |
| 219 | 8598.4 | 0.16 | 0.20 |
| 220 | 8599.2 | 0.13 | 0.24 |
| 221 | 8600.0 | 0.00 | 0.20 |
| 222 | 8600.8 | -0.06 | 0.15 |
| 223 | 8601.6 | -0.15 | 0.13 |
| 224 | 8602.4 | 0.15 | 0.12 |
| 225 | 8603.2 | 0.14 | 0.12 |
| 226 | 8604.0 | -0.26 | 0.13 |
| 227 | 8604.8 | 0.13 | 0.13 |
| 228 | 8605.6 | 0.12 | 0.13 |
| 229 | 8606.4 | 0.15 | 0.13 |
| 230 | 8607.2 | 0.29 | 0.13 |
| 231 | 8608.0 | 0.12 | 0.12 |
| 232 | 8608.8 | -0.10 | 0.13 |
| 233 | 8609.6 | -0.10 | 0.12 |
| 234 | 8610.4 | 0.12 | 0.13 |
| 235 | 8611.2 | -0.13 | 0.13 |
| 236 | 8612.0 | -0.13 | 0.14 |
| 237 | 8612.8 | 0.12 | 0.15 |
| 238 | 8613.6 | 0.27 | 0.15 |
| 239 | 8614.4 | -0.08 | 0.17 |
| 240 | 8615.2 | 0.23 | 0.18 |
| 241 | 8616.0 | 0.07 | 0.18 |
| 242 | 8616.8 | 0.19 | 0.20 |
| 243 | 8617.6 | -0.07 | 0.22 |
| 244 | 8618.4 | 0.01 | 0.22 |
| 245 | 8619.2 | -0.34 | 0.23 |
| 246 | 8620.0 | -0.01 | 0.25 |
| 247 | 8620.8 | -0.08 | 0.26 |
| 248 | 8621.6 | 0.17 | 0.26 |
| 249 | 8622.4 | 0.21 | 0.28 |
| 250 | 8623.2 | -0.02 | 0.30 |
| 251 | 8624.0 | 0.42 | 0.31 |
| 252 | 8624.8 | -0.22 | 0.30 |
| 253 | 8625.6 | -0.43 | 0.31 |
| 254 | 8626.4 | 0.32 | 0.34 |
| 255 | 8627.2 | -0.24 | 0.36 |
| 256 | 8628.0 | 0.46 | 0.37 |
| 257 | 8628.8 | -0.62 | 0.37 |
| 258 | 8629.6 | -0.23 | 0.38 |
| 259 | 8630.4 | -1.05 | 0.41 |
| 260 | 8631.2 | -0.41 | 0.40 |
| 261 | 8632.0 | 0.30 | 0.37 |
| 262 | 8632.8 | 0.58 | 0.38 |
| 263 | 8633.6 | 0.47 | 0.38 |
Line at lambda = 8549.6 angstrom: Hgamma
